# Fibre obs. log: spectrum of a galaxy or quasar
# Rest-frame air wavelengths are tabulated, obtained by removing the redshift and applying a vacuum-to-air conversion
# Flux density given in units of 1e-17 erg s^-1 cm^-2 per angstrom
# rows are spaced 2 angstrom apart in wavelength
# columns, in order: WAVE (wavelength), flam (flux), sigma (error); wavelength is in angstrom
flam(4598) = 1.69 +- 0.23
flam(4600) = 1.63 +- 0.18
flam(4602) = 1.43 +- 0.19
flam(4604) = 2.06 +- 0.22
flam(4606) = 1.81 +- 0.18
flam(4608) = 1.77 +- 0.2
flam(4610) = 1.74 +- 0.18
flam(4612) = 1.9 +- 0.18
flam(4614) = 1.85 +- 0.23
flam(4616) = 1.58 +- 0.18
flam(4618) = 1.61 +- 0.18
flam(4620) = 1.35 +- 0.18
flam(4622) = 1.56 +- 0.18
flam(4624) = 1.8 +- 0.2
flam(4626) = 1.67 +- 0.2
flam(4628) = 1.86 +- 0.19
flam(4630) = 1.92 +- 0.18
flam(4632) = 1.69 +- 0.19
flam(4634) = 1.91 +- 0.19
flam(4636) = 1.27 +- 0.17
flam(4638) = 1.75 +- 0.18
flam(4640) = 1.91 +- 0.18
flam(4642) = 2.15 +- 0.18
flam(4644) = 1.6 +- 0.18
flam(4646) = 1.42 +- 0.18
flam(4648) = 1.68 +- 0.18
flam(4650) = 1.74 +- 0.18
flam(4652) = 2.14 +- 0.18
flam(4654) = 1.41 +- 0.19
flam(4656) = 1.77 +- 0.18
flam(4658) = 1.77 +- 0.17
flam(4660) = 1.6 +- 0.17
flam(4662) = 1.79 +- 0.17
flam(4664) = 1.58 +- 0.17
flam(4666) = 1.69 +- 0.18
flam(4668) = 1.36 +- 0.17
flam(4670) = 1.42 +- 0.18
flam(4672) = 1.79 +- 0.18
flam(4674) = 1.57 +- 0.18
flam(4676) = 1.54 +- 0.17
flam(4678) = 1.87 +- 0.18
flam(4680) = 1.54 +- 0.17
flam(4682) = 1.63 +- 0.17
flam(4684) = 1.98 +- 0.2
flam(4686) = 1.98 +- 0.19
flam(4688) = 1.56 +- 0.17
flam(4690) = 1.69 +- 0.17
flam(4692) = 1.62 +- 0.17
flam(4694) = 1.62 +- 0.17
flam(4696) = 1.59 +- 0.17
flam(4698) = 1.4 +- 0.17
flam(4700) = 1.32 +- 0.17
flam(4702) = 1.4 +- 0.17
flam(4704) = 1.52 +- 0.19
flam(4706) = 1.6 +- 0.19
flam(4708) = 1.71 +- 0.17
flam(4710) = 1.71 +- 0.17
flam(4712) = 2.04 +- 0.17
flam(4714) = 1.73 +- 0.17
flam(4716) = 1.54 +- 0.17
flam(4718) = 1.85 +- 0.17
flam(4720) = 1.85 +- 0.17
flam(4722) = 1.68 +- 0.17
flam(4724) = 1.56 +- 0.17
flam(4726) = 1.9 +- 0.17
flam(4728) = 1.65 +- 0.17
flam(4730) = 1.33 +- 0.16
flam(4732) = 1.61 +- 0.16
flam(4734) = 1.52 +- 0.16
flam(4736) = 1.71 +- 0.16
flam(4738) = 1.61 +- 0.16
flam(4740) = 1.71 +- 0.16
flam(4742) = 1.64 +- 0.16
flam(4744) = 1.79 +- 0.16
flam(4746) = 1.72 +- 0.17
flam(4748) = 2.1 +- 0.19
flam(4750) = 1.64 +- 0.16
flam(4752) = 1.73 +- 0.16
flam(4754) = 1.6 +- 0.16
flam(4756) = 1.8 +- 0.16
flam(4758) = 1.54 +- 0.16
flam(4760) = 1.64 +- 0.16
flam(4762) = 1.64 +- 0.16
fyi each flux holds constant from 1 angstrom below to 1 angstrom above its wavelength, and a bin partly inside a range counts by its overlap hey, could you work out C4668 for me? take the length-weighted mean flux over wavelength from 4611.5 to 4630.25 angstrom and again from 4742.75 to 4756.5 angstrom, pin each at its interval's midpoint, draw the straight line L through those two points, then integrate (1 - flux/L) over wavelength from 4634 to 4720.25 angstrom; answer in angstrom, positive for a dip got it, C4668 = 2.9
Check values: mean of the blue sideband 1.7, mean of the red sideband 1.77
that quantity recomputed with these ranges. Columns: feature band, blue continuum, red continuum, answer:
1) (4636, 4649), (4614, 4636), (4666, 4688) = -0.30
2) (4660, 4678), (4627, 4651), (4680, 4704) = 0.63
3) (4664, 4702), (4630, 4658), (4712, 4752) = 2.35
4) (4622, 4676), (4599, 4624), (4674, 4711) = -1.09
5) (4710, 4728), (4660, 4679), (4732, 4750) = -0.78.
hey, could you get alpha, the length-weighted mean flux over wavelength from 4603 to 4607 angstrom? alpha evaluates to 1.94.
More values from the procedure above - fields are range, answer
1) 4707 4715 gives 1.8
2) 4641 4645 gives 1.88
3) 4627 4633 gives 1.82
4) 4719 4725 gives 1.7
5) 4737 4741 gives 1.66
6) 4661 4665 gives 1.69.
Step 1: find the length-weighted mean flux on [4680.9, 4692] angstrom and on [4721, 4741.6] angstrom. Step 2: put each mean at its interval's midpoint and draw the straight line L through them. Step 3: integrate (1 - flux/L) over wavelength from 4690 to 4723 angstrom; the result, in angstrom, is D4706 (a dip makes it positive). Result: 1.1 angstrom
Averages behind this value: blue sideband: 1.75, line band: 1.64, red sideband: 1.63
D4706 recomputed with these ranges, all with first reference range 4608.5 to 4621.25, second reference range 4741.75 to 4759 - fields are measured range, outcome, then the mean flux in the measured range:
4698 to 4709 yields 1.36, 1.5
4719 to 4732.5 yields 0.52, 1.66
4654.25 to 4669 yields 0.48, 1.64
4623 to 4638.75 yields -0.50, 1.73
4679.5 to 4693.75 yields -0.09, 1.72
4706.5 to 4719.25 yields -0.31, 1.76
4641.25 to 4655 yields -0.32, 1.73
